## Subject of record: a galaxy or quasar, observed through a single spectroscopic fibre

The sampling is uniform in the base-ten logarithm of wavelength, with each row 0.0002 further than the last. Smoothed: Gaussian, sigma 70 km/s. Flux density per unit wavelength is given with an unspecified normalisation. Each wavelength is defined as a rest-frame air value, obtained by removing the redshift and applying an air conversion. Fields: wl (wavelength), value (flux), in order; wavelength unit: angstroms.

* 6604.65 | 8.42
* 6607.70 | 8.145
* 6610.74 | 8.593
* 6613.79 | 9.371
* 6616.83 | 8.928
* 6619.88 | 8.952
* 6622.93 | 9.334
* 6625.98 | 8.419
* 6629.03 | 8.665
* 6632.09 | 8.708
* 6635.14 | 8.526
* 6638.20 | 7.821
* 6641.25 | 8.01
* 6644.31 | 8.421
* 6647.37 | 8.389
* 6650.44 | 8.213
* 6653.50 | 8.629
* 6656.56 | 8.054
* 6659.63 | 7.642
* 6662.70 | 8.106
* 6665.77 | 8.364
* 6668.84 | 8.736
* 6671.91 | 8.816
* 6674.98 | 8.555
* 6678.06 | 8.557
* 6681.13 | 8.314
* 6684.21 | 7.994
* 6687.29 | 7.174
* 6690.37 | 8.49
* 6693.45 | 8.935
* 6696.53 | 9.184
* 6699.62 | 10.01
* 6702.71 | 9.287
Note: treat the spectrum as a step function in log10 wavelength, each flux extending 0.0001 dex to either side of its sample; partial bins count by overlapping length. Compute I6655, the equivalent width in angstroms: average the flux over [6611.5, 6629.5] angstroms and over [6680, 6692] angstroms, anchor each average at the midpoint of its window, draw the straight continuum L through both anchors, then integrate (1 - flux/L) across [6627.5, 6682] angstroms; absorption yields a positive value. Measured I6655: 0.5 angstroms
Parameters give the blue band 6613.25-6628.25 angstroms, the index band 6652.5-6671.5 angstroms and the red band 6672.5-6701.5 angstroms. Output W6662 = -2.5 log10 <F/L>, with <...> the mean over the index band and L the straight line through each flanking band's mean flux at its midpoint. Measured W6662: 0.06 mag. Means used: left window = 8.96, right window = 8.59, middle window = 8.28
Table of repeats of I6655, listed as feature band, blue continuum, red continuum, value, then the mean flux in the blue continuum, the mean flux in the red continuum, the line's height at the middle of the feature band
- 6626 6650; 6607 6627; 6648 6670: 0.5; 8.86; 8.24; 8.55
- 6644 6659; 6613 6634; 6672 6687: 0.5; 8.89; 8.3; 8.6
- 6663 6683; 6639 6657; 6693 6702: 0.8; 8.28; 9.42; 8.86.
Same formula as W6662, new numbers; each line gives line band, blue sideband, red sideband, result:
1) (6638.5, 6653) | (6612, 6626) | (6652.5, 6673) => 0.045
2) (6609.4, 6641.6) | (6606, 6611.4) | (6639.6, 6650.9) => -0.050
